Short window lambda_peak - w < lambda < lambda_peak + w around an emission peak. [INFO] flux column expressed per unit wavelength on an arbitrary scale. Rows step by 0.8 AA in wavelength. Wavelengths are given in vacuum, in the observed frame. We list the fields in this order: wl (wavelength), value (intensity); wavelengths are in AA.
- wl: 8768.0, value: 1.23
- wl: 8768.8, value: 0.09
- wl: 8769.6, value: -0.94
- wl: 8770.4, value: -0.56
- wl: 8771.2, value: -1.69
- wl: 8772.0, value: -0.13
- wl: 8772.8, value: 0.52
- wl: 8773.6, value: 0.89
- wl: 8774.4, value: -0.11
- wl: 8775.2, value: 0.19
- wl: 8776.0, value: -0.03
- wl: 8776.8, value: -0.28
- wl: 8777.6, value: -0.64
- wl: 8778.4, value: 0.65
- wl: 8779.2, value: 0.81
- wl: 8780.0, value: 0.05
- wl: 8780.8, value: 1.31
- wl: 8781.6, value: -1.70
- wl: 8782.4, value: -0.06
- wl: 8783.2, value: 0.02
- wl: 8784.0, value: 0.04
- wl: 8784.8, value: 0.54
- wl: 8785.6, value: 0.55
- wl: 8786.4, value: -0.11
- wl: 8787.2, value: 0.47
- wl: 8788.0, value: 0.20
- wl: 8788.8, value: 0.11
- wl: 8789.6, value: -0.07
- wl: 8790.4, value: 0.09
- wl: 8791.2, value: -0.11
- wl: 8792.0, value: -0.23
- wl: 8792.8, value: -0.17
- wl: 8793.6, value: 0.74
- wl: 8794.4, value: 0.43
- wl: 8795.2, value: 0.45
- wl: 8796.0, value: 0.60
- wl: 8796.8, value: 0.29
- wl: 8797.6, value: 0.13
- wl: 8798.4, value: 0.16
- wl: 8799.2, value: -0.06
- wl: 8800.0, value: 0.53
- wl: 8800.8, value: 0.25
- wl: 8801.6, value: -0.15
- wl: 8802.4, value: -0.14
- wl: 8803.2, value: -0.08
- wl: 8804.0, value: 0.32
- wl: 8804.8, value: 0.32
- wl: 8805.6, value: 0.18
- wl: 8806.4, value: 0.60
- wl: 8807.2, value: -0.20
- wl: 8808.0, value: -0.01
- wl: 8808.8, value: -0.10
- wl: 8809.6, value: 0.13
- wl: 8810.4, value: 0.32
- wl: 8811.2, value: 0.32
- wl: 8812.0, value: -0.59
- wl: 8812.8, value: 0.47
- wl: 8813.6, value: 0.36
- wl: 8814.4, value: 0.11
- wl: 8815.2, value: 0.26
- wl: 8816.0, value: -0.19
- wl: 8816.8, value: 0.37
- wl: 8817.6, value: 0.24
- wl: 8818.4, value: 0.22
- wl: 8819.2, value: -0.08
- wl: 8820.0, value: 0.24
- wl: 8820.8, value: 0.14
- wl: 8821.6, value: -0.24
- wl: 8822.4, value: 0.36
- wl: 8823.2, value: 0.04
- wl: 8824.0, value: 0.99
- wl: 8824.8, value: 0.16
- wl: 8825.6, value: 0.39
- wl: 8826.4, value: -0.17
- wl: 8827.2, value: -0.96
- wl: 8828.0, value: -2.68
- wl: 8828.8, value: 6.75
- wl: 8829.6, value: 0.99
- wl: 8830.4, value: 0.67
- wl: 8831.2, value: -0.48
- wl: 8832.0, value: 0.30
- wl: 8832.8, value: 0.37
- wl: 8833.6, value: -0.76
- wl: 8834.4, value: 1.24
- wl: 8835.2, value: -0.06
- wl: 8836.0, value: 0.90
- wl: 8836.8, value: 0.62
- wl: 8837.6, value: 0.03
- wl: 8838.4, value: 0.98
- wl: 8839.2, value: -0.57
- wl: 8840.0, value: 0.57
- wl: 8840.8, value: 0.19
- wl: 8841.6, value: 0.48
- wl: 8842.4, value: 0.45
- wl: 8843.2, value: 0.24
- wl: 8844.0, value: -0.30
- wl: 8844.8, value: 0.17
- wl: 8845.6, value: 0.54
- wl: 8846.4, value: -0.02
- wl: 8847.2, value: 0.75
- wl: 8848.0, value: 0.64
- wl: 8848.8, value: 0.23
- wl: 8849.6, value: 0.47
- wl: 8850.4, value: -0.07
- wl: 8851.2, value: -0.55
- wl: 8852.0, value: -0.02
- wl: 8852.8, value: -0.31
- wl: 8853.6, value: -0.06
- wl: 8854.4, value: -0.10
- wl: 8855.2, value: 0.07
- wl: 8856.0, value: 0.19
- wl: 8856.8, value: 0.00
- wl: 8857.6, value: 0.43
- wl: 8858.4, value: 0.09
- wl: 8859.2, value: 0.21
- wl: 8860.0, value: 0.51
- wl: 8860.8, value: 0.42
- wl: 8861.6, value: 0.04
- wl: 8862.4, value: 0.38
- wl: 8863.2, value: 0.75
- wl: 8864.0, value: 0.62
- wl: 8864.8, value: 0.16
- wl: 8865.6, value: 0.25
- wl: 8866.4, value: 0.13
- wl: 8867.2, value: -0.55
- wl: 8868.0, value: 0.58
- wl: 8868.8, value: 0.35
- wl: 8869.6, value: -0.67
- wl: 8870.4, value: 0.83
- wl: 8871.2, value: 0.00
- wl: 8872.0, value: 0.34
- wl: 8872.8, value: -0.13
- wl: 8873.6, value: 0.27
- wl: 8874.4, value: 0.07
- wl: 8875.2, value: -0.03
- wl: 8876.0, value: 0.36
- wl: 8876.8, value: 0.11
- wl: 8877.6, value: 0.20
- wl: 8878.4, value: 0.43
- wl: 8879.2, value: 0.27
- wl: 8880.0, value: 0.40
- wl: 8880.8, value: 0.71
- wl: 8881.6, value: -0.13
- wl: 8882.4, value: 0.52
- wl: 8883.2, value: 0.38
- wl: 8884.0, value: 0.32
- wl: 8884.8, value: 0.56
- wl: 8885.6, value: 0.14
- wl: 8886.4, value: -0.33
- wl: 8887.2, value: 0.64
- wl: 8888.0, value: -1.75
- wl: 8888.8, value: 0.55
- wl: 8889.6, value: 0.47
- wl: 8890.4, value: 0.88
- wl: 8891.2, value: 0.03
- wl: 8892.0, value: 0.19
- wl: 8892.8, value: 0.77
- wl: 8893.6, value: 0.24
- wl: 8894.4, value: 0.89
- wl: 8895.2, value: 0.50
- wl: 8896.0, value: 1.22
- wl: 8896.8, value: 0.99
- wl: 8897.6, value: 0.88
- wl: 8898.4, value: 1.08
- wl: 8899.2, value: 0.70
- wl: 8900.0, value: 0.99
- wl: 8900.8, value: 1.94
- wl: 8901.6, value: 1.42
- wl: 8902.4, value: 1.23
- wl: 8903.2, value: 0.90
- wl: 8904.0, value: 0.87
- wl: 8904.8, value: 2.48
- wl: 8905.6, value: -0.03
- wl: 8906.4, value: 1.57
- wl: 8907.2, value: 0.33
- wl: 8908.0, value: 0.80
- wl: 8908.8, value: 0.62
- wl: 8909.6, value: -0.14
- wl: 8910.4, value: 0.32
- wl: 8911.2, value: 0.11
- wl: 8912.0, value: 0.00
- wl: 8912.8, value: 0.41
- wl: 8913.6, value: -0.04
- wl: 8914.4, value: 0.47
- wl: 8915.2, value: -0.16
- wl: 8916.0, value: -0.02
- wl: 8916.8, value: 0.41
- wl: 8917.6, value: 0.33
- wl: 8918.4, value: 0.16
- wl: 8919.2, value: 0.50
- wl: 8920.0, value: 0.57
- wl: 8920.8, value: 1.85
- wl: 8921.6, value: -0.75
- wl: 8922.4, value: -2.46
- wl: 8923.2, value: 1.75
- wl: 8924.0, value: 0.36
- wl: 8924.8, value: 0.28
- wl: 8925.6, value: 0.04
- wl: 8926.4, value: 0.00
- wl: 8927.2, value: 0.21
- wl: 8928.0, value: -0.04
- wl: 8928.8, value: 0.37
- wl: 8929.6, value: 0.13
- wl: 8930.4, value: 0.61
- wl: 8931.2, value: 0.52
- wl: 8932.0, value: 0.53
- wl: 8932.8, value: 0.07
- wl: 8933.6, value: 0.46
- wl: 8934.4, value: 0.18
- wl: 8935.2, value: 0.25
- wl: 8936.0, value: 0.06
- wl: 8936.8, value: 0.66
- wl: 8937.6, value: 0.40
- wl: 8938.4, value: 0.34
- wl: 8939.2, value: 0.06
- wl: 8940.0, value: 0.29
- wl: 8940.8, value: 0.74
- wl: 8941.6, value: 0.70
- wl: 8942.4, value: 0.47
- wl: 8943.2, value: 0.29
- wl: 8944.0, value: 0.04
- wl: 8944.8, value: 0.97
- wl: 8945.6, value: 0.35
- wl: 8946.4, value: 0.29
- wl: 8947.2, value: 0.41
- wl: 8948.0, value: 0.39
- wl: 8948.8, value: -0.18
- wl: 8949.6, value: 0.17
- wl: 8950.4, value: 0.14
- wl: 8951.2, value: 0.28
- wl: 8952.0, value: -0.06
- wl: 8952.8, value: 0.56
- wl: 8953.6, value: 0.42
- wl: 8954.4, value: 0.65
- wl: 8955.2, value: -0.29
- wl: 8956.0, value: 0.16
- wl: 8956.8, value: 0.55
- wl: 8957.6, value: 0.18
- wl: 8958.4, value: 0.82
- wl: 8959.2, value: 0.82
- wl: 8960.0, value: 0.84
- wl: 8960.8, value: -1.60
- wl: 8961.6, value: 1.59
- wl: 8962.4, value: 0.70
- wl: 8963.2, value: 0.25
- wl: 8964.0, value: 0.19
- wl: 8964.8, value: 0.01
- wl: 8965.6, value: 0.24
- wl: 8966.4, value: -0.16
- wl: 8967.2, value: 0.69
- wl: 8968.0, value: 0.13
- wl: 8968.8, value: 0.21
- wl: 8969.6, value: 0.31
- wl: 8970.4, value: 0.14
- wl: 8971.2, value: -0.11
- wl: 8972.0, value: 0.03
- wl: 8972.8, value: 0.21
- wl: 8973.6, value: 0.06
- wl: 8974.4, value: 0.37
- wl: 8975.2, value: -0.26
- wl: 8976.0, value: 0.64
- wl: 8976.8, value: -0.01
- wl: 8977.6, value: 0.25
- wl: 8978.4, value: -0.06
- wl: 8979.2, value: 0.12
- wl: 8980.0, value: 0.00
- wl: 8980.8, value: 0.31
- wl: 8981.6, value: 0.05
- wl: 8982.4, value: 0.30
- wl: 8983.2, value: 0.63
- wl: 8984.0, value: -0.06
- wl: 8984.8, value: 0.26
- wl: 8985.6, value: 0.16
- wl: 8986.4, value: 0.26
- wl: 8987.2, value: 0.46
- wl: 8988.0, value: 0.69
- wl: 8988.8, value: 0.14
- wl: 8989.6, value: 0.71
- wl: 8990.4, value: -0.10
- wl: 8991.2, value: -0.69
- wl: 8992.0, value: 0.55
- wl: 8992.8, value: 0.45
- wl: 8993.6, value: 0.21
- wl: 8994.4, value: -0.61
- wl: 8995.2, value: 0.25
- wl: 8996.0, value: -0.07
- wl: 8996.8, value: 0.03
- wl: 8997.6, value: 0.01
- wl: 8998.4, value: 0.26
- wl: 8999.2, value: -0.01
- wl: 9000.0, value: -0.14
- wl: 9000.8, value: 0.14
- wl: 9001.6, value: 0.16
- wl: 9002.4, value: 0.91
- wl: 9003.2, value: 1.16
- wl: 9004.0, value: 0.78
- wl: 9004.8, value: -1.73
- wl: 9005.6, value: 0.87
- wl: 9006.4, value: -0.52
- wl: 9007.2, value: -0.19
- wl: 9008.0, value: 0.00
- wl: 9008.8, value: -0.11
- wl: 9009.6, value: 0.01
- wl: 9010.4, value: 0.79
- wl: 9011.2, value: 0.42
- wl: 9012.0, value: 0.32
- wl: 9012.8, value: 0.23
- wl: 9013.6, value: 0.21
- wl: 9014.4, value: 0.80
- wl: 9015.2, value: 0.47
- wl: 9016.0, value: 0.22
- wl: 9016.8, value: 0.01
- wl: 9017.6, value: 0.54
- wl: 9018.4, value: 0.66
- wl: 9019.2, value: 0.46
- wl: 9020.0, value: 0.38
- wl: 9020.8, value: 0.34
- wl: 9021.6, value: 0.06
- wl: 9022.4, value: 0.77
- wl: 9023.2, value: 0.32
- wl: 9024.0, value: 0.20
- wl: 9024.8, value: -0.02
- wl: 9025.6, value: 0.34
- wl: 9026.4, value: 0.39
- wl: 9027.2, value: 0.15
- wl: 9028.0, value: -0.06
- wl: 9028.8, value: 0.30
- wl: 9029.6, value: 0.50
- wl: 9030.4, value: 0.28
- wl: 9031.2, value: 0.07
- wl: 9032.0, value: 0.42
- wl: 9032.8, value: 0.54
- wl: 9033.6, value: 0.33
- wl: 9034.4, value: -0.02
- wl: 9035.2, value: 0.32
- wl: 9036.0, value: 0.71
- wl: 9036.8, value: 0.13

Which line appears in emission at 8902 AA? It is [O II]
